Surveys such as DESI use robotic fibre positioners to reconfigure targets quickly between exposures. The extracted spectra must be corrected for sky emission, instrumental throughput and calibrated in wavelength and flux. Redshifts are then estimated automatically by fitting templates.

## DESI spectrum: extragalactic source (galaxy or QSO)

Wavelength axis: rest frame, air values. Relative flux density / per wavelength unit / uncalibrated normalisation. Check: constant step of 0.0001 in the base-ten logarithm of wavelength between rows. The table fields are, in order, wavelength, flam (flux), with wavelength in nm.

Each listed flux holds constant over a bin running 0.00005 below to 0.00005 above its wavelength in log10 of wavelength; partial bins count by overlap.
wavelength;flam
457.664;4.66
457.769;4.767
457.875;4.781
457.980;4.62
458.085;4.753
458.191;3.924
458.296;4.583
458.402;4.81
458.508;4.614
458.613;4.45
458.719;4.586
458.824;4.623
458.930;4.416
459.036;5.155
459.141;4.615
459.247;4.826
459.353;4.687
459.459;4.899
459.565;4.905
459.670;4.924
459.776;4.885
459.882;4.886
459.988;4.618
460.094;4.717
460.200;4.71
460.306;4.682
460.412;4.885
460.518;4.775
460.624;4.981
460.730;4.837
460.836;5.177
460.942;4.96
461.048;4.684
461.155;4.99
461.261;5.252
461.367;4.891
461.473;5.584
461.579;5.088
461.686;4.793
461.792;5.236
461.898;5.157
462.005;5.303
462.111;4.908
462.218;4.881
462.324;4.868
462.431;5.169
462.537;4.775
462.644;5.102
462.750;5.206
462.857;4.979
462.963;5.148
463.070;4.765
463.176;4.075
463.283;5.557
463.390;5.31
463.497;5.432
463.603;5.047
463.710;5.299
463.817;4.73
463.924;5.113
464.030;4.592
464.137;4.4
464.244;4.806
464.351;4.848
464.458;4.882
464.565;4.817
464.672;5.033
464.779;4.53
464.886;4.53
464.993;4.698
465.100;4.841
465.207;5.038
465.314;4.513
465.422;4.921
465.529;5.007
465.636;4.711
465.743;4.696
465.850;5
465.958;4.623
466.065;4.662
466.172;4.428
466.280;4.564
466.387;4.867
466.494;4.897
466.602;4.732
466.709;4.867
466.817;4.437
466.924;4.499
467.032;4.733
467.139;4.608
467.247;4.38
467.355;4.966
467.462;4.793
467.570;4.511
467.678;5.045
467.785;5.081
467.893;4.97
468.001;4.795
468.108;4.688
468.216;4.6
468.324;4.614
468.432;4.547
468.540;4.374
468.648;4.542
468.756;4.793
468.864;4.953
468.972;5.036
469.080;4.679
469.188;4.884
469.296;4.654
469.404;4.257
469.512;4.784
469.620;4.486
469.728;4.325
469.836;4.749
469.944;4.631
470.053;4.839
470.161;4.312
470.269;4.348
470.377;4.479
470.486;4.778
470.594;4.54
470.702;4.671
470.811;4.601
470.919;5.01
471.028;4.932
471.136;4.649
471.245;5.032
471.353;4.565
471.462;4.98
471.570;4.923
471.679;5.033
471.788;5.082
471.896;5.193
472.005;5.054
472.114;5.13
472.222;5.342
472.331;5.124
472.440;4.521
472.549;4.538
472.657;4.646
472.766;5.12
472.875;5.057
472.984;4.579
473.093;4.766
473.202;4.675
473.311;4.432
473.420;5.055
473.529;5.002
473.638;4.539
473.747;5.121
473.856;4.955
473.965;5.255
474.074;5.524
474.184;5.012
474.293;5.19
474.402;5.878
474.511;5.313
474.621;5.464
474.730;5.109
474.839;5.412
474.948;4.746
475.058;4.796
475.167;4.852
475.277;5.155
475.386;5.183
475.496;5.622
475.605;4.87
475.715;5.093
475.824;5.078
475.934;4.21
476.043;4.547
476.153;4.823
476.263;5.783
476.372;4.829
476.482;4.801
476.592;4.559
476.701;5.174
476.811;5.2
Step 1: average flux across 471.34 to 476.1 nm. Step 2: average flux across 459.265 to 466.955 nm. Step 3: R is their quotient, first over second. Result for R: 1.02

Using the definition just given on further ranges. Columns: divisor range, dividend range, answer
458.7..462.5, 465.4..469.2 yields 0.96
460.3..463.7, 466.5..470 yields 0.93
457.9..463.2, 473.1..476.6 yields 1.04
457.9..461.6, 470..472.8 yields 1.01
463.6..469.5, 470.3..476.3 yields 1.05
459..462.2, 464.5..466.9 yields 0.96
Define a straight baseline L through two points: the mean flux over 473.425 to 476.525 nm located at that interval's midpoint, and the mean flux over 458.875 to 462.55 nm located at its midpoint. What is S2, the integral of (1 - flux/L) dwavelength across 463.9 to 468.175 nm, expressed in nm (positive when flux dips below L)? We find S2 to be 0.20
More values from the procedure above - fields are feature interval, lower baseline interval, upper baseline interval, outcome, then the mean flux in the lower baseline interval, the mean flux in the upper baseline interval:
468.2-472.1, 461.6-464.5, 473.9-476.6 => 0.25 nm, 4.98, 5.09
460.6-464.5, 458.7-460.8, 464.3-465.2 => -0.17 nm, 4.79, 4.79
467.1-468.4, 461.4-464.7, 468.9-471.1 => 0.00 nm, 5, 4.65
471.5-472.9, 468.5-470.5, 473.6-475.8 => -0.02 nm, 4.63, 5.16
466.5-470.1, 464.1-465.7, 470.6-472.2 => 0.11 nm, 4.77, 4.92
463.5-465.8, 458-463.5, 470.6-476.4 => 0.04 nm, 4.88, 4.98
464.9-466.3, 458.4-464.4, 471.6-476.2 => 0.06 nm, 4.91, 5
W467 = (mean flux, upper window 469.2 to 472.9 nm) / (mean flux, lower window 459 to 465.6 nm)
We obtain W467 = 0.97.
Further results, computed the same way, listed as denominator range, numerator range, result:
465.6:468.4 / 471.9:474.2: 1.04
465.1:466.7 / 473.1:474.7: 1.07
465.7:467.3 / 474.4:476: 1.09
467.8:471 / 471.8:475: 1.08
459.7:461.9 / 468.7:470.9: 0.94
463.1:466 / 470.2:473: 1.00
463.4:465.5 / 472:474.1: 1.01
